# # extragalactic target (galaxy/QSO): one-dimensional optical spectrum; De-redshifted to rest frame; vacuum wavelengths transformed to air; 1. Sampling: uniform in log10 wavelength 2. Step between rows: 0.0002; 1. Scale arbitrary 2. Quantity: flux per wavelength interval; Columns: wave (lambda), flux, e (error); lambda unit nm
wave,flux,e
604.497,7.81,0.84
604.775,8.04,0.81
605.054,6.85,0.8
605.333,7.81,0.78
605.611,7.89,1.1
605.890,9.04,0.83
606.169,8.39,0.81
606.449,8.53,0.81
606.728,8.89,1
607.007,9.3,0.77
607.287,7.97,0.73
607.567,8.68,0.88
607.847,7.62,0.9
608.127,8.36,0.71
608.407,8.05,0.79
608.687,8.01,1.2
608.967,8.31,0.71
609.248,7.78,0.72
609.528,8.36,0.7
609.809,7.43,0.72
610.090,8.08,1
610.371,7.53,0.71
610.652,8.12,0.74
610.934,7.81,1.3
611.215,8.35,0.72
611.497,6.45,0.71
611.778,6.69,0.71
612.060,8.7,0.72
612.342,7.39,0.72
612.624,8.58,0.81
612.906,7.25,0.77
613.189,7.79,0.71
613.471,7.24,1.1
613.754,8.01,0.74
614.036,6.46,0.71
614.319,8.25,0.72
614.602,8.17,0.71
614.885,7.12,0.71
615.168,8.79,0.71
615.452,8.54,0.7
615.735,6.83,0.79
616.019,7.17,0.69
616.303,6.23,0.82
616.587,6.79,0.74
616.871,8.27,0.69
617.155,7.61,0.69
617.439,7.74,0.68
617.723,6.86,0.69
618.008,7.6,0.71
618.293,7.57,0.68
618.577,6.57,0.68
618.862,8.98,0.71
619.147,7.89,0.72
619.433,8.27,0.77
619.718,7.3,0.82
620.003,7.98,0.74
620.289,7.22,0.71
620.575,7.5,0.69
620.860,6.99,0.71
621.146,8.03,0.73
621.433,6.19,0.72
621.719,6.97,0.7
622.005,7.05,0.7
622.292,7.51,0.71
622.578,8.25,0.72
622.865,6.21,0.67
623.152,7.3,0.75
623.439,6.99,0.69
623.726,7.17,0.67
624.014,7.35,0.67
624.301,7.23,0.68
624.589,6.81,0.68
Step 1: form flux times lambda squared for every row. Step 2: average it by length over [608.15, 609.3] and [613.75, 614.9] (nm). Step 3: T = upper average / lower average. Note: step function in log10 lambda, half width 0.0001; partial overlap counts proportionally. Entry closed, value 0.96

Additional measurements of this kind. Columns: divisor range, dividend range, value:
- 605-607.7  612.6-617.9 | 0.93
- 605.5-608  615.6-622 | 0.91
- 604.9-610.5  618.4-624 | 0.95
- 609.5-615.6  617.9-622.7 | 0.99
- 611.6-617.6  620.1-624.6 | 0.97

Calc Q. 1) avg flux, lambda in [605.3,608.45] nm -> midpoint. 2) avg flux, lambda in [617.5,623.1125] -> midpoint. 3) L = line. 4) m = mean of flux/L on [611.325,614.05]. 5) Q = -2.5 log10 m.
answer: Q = 0.07 mag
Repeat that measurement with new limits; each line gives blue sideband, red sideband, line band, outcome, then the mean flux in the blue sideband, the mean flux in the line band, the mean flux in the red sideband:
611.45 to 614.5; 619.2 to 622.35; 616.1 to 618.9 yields 0.01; 7.57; 7.36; 7.37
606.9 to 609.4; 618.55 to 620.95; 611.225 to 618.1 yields 0.05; 8.22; 7.54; 7.7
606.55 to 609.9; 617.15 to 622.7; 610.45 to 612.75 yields 0.04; 8.25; 7.75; 7.5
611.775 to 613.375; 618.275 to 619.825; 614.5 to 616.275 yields 0.02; 7.81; 7.66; 7.79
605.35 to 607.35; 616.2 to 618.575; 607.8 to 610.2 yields 0.03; 8.55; 8.02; 7.31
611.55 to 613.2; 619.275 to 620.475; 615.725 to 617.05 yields 0.09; 7.66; 7.09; 7.68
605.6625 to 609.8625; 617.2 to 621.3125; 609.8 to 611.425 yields 0.04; 8.32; 7.86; 7.6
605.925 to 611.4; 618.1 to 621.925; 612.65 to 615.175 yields 0.03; 8.19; 7.66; 7.49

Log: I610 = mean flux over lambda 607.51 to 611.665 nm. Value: 7.91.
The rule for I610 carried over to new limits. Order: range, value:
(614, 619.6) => 7.61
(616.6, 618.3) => 7.55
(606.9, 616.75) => 7.77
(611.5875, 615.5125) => 7.75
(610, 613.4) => 7.71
